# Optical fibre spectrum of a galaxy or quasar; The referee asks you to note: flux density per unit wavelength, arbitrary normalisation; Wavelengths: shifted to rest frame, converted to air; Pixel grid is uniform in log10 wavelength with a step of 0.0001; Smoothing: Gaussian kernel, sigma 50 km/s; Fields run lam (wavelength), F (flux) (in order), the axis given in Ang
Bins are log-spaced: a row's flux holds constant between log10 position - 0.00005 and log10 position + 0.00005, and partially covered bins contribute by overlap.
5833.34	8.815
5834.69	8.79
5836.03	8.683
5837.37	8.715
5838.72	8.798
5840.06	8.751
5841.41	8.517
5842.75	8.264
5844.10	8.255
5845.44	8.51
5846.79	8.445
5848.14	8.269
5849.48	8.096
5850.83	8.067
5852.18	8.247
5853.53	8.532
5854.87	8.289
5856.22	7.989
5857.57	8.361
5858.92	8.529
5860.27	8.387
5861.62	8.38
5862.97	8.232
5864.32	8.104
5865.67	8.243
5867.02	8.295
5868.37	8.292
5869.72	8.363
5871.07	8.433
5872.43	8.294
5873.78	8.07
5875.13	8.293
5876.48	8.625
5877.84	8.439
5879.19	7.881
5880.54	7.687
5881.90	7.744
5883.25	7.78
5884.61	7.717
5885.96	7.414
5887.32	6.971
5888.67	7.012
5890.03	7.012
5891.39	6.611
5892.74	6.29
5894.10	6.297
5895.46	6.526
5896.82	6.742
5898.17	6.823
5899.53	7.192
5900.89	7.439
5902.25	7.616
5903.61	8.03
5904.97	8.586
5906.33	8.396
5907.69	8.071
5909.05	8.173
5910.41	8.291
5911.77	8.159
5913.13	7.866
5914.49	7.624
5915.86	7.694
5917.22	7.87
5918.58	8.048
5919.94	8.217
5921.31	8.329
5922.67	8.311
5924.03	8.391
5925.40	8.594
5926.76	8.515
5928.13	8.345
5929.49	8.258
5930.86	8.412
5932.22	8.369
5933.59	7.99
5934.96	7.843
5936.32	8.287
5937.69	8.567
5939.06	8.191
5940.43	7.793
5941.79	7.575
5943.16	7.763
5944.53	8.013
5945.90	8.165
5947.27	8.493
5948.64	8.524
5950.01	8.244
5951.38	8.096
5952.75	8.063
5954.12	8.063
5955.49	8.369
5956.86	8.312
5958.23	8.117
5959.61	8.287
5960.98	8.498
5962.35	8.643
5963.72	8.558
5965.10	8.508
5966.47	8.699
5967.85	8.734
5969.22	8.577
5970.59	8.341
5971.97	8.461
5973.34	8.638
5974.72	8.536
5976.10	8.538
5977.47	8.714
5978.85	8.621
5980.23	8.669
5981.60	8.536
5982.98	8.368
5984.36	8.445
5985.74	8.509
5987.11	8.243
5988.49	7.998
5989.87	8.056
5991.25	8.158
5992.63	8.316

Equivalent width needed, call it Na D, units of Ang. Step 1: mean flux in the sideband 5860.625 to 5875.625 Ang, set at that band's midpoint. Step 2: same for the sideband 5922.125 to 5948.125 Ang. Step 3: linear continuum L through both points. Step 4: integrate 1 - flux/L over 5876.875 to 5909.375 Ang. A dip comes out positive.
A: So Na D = 3.2 Ang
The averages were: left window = 8.28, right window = 8.2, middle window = 7.44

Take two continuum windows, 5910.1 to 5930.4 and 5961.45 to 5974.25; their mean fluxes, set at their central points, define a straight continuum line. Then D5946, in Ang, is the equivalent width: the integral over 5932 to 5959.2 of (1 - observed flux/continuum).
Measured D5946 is 0.8 Ang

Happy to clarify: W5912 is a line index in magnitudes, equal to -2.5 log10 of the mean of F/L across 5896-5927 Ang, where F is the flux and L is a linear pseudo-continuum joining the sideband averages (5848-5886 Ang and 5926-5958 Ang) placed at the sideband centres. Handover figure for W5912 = 0.03 mag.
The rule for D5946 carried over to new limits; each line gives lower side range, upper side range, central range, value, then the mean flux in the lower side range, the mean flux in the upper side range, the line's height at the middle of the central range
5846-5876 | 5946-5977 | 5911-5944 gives 1.0 Ang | 8.29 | 8.42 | 8.37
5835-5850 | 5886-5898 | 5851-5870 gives -1.1 Ang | 8.5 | 6.73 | 7.85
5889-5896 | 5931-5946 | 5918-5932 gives -1.3 Ang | 6.56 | 8.06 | 7.62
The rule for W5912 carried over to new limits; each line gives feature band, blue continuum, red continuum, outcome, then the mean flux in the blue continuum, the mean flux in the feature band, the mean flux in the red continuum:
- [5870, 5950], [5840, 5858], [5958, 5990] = 0.069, 8.31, 7.88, 8.48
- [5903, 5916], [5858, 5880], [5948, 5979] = 0.034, 8.3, 8.1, 8.44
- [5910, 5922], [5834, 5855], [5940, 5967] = 0.041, 8.46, 8.01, 8.24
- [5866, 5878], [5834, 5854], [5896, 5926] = -0.013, 8.46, 8.34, 7.92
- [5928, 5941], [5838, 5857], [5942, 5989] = 0.023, 8.36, 8.2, 8.39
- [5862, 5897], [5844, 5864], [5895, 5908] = 0.031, 8.3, 7.69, 7.54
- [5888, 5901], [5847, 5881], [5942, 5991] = 0.222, 8.26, 6.76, 8.37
